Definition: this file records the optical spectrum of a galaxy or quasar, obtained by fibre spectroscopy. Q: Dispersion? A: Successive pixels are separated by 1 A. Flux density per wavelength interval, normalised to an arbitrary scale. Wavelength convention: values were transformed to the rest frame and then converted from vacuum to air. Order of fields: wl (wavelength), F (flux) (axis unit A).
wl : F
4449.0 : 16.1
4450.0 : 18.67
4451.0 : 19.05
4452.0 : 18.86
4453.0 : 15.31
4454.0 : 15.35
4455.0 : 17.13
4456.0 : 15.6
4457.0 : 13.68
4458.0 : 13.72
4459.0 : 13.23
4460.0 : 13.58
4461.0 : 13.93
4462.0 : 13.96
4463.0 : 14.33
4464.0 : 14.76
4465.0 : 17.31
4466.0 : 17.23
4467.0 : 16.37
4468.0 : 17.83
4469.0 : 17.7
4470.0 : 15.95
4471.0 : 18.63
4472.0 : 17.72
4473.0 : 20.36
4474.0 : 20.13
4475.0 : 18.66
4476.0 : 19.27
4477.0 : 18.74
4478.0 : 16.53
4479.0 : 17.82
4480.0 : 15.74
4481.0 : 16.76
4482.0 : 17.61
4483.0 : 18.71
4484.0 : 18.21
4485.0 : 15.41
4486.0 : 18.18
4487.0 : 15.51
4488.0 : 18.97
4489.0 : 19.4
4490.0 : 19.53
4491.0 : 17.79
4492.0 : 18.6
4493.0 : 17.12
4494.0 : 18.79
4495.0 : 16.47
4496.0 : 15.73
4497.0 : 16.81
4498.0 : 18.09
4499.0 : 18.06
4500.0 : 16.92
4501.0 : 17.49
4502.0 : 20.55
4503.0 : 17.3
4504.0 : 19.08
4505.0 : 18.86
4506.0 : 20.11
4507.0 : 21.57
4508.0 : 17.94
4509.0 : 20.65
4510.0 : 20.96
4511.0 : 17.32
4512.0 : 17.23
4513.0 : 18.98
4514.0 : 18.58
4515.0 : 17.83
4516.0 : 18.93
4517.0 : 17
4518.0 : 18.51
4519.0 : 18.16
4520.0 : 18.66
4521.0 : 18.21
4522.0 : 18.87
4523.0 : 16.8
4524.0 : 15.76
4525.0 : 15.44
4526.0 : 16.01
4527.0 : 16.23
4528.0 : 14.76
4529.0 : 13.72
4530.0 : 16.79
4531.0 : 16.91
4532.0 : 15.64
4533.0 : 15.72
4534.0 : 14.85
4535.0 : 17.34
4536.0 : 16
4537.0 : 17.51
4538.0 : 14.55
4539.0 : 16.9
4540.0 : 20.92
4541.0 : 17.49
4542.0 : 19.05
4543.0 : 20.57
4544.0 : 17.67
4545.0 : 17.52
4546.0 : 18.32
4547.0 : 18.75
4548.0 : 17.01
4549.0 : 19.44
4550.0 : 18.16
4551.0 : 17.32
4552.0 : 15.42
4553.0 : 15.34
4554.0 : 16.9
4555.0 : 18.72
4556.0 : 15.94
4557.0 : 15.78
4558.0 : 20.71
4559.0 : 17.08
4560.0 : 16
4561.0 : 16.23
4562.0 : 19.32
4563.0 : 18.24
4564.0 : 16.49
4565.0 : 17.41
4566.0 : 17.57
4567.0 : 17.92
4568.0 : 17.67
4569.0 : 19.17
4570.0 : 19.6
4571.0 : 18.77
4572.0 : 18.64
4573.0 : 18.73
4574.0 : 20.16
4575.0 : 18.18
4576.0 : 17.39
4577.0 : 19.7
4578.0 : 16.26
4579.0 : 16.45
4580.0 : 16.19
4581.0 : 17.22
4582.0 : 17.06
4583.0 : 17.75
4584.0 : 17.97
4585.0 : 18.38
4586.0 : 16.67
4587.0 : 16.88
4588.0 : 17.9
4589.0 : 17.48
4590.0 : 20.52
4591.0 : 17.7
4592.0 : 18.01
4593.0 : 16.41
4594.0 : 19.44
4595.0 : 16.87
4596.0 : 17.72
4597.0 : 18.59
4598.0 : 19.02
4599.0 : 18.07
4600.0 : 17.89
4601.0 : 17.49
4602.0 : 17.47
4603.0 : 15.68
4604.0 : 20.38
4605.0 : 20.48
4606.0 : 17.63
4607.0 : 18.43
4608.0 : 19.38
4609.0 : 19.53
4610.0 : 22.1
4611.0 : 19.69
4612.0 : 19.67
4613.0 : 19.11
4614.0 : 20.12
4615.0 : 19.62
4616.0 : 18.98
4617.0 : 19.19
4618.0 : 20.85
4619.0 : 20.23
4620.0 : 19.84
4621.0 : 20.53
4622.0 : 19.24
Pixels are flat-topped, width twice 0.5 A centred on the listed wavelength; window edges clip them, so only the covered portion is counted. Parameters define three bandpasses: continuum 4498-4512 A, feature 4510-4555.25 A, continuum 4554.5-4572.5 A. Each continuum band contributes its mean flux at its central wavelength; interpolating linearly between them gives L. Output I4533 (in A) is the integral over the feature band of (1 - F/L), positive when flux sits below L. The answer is 2.7 A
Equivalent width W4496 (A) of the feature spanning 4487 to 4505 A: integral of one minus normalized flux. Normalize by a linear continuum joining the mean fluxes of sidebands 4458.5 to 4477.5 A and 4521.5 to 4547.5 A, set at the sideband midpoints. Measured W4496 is -1.2 A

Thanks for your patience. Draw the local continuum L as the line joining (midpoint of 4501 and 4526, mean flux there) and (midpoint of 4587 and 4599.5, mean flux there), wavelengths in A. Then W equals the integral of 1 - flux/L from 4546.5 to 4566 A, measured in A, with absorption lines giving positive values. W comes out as 0.9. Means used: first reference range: 18.4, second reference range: 18.1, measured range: 17.4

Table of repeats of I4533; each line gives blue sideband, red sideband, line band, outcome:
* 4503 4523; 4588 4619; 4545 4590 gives 2.51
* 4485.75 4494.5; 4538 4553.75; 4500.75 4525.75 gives -0.48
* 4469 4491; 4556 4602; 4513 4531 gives 0.81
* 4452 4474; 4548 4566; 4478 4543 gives -3.68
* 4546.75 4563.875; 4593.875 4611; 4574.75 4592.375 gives 0.47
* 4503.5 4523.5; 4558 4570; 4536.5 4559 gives 0.45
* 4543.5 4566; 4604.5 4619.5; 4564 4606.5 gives 1.43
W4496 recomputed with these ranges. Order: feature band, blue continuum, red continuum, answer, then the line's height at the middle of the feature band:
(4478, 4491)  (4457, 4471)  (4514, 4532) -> -1.3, 16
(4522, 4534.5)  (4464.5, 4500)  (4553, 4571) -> 1.3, 17.7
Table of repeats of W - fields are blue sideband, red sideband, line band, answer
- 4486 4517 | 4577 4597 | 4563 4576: -0.4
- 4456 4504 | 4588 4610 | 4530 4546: 0.4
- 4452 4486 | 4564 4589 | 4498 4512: -1.5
